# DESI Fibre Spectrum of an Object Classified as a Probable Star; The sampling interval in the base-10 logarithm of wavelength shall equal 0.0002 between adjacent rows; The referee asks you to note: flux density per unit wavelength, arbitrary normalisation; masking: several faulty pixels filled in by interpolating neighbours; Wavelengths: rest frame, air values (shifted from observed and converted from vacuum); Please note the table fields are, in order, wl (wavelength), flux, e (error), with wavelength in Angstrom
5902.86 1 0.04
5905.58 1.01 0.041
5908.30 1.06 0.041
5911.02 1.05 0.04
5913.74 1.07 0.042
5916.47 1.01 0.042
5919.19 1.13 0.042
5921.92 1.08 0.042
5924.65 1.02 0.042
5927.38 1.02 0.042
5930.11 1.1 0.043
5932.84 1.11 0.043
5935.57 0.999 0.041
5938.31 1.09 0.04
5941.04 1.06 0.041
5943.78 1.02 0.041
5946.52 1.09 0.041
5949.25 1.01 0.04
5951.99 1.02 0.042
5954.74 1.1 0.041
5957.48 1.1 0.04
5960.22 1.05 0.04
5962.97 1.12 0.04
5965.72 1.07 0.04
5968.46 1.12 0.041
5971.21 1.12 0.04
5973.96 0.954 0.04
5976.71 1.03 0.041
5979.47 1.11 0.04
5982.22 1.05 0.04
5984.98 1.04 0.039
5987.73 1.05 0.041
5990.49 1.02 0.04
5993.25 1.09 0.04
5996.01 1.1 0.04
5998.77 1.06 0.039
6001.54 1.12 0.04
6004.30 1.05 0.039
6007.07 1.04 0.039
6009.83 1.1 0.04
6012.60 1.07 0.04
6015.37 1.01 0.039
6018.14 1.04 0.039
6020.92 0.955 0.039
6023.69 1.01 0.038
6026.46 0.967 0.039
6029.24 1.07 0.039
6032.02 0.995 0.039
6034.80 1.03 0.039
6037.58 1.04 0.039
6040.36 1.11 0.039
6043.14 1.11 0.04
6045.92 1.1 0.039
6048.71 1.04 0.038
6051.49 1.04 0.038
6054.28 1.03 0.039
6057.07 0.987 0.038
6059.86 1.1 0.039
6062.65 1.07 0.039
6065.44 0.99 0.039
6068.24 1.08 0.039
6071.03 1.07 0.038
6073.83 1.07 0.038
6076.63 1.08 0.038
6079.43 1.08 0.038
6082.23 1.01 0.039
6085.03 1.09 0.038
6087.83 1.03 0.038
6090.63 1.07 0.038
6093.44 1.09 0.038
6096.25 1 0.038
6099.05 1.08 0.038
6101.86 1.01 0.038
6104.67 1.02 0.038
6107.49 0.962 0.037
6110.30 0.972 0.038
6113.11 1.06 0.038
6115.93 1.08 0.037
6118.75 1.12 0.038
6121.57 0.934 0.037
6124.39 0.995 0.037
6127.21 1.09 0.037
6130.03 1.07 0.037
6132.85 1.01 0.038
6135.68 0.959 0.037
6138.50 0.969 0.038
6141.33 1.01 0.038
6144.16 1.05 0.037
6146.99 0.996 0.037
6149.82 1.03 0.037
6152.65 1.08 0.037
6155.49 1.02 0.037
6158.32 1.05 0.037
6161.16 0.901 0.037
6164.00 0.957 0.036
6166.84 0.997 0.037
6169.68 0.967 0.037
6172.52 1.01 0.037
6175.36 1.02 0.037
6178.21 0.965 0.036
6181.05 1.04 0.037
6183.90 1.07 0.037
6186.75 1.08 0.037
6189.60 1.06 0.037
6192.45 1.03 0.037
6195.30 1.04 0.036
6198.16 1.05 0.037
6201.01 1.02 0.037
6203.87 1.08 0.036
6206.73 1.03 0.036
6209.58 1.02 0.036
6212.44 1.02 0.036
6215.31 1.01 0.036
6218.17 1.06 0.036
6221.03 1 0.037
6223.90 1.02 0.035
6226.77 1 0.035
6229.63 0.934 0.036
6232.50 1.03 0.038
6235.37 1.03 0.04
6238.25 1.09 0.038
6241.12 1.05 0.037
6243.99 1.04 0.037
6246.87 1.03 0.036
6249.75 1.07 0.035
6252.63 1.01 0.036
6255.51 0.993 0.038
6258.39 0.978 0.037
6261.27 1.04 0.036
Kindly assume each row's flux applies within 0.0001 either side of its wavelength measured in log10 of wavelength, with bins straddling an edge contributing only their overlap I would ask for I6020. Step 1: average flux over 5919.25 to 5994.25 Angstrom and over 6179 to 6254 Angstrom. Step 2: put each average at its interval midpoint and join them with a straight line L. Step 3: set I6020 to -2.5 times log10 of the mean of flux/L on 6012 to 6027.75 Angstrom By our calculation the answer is 0.05 mag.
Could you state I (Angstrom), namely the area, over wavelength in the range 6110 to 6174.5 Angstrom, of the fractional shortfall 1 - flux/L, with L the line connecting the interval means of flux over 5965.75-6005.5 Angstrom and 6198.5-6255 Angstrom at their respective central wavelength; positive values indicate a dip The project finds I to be 1.6 Angstrom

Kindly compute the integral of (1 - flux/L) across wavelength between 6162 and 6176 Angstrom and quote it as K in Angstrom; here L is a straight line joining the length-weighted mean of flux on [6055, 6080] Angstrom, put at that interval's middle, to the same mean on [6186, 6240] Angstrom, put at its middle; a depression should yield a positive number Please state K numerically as 0.7 Angstrom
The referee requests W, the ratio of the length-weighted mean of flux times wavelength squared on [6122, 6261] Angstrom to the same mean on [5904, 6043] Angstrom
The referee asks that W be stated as 1.0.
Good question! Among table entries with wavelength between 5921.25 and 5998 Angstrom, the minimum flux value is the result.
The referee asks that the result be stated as 0.954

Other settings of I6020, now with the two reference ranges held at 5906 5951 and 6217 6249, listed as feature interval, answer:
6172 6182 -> 0.03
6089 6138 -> 0.01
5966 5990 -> -0.01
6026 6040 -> 0.02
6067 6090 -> -0.02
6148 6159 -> -0.01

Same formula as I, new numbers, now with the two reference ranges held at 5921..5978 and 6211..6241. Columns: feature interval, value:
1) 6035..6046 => -0.36 Angstrom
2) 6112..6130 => -0.21 Angstrom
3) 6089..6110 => 0.19 Angstrom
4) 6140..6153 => 0.03 Angstrom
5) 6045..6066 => 0.00 Angstrom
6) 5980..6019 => -0.28 Angstrom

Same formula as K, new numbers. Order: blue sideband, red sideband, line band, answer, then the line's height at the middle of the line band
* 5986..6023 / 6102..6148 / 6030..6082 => -0.9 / 1.04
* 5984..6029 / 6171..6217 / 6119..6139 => 0.5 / 1.04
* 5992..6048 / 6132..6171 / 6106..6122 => -0.2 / 1.01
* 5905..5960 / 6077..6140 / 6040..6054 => -0.4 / 1.04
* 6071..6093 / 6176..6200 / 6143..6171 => 1.1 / 1.05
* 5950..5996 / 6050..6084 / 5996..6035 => 0.7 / 1.06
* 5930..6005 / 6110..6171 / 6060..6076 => -0.4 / 1.04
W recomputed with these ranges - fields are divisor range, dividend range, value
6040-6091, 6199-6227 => 1.02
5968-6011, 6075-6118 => 1.02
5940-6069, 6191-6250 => 1.05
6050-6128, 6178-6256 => 1.03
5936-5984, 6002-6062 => 1.01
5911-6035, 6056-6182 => 1.02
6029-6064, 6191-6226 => 1.03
